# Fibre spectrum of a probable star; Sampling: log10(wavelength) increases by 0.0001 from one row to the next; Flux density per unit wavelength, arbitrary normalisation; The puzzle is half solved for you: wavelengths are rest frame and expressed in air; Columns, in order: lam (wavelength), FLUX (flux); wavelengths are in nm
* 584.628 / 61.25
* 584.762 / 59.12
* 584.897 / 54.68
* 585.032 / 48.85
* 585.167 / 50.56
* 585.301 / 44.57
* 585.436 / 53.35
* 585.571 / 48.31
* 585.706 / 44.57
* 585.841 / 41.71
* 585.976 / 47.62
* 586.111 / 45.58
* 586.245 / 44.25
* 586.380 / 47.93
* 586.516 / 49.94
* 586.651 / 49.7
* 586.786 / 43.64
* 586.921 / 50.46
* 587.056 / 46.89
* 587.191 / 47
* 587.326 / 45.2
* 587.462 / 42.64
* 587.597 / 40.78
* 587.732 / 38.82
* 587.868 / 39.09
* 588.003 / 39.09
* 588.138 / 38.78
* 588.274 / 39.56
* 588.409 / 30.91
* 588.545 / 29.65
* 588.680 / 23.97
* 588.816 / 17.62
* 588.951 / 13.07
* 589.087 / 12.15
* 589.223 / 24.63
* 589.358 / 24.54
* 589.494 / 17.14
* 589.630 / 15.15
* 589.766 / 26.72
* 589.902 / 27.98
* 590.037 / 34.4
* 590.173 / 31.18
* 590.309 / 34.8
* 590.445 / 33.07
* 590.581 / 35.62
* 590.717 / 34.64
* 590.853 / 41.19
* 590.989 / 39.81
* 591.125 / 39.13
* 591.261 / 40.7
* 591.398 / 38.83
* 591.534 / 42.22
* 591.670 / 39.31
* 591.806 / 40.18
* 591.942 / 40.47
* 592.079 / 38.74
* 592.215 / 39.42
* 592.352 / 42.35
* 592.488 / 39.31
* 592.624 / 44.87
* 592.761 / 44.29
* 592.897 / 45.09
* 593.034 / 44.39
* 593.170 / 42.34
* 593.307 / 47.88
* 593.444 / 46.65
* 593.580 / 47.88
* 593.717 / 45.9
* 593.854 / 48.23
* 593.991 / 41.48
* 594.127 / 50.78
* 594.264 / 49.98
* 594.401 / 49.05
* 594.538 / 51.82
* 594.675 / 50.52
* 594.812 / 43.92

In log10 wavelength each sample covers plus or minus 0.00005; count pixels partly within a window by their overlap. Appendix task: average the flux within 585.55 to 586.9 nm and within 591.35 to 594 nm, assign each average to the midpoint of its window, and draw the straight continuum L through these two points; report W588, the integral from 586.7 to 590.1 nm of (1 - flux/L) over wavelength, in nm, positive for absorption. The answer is 0.97 nm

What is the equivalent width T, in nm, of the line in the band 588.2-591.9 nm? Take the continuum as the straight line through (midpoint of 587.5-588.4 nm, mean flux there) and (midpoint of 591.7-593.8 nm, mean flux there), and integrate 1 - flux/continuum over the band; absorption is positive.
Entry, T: 0.92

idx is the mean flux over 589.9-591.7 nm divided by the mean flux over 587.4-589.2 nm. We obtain 1.19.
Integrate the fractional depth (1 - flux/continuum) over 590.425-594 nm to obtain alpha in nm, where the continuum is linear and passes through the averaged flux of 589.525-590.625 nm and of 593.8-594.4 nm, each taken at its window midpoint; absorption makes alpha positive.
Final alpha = -0.26 nm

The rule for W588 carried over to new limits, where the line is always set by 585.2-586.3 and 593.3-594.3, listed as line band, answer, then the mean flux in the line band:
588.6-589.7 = 0.66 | 18.7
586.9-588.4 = 0.15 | 41.9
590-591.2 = 0.28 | 36.1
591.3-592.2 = 0.14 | 39.9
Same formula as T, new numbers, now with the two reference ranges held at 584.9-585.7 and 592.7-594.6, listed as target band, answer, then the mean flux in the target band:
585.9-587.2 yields 0.04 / 47.3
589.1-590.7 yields 0.68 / 27.4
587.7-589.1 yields 0.54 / 29.8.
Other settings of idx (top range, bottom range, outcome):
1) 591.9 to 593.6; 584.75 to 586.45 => 0.90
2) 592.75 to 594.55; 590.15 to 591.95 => 1.23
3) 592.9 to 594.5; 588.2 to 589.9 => 2.02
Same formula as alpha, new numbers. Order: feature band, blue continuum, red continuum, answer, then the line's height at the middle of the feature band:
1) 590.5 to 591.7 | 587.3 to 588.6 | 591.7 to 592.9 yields 0.05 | 40.5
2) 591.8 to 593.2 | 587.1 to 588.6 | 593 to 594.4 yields 0.10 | 45.2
